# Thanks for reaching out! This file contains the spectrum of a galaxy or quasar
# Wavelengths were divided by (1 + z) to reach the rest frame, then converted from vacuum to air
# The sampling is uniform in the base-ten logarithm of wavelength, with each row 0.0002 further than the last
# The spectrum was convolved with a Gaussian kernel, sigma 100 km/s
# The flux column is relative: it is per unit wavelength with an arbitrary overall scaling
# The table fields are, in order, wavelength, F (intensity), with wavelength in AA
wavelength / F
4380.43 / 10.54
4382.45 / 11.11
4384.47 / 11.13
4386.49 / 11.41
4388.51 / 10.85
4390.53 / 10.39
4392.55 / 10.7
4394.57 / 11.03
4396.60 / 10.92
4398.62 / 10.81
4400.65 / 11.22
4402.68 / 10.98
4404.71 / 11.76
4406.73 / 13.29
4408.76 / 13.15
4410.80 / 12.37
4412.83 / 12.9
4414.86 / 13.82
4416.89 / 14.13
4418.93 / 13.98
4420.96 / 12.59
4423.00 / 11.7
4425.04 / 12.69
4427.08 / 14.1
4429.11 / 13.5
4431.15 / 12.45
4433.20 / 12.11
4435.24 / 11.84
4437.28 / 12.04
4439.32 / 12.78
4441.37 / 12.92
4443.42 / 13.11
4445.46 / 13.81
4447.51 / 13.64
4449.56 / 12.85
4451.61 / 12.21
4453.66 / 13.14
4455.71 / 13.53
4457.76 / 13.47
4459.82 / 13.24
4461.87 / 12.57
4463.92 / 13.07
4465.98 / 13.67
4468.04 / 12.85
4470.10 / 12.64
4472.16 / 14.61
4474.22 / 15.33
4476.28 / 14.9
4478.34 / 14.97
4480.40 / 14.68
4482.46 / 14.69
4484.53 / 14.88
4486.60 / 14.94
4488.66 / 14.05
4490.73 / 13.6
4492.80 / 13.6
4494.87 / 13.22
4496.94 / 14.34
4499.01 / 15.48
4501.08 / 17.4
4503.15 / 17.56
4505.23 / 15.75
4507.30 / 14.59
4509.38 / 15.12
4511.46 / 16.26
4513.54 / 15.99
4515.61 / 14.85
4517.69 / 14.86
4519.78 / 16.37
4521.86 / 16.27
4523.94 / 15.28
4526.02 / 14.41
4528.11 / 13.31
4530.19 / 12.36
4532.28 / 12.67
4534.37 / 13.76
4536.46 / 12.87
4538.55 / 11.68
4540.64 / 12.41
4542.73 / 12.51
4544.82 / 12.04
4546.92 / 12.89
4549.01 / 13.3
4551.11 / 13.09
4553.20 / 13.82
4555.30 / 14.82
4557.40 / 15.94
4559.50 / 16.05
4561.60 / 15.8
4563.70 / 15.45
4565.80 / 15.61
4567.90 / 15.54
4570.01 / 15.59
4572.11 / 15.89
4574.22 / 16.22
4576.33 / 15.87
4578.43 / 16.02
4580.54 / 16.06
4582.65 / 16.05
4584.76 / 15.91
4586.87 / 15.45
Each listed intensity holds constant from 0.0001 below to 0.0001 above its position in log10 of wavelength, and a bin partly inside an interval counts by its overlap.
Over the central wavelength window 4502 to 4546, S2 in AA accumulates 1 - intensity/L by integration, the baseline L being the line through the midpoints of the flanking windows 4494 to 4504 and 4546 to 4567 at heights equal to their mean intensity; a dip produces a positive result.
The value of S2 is 2.62 AA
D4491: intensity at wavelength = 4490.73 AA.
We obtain 13.6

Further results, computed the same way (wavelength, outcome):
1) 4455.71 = 13.53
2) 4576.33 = 15.87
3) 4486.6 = 14.94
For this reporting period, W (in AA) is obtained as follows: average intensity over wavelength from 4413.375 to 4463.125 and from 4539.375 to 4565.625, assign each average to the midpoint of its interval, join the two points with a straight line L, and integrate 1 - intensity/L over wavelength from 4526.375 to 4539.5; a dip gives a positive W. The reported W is 0.9 AA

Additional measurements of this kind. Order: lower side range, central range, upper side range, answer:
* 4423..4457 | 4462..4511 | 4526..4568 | -4.8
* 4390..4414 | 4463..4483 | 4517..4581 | -1.7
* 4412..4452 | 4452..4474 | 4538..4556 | -0.6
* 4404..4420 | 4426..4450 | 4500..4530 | 1.5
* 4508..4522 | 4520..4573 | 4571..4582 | 5.5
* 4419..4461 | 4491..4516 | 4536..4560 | -4.0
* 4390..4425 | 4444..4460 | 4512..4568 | -0.5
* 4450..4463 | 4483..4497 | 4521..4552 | -1.0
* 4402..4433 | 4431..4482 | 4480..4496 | 1.1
